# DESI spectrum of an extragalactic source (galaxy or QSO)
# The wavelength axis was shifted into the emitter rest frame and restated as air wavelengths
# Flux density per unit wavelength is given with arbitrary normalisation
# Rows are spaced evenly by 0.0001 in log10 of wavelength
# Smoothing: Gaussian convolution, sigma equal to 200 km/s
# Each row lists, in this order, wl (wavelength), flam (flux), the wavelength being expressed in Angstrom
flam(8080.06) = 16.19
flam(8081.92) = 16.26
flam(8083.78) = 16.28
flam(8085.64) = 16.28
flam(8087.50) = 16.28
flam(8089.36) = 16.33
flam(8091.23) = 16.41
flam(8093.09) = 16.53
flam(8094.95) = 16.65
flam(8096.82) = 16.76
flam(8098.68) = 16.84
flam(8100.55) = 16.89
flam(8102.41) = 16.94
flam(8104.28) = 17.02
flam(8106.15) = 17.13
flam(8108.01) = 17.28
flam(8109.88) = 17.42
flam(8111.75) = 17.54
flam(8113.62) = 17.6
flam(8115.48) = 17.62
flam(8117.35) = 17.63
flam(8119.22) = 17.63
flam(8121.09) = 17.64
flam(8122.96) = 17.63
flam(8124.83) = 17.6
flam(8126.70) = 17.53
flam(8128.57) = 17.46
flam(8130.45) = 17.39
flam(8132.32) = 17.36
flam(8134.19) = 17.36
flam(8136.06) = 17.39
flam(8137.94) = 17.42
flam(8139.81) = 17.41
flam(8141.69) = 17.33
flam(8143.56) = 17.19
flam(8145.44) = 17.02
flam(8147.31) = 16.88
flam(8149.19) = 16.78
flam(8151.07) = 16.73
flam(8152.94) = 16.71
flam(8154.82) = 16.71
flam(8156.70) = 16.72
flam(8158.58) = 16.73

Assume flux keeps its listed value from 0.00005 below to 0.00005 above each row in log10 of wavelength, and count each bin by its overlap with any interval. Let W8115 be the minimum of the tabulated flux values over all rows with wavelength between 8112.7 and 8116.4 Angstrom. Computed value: 17.6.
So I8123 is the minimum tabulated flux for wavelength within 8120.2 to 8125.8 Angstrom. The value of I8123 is 17.6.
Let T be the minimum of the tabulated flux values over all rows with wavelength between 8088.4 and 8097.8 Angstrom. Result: 16.33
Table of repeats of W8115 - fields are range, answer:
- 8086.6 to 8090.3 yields 16.28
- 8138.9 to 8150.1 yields 16.78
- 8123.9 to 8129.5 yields 17.46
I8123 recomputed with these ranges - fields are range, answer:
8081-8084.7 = 16.26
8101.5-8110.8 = 16.94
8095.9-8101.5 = 16.76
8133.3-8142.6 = 17.33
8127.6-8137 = 17.36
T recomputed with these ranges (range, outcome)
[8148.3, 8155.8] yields 16.71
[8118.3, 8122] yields 17.63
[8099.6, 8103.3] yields 16.89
